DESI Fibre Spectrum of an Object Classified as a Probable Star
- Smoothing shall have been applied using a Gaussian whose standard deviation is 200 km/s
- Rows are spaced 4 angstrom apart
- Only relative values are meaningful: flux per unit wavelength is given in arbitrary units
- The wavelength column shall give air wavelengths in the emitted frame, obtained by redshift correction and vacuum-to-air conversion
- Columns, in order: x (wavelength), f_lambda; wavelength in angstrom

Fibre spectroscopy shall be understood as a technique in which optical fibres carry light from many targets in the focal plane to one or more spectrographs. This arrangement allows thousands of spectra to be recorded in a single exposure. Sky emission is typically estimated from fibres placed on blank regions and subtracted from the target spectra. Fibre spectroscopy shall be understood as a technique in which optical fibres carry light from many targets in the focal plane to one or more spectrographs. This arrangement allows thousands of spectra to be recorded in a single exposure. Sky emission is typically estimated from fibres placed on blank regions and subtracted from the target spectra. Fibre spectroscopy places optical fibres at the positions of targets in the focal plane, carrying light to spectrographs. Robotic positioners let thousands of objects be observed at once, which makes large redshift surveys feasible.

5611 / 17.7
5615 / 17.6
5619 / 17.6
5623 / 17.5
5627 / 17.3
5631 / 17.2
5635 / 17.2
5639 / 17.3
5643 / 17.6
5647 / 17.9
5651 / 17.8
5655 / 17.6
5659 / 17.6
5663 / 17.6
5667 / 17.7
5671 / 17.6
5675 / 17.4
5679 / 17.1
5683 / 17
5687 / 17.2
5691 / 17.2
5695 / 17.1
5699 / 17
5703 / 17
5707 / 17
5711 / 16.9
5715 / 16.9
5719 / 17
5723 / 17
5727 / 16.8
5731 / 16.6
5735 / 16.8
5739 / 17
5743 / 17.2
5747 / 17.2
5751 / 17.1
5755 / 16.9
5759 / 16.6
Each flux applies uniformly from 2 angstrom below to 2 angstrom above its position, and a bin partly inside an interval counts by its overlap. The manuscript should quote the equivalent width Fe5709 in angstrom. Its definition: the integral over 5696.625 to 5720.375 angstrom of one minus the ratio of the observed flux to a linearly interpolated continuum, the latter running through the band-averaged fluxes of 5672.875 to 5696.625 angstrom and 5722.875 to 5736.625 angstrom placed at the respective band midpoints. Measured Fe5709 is 0.0 angstrom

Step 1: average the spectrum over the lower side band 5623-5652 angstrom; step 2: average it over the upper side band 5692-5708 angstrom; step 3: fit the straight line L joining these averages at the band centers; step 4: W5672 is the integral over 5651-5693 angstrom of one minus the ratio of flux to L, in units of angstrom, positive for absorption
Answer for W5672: -0.5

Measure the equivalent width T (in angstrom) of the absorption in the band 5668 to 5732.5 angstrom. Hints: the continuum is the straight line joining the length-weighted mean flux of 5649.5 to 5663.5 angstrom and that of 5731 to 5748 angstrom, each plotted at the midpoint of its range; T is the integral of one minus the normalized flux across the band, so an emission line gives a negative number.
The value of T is 0.9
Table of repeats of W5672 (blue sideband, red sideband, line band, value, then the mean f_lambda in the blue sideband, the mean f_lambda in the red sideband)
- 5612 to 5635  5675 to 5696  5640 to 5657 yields -0.4 angstrom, 17.4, 17.1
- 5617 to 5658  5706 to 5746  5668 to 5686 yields -0.1 angstrom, 17.5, 16.9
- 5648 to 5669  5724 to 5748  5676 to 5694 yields 0.3 angstrom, 17.7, 16.9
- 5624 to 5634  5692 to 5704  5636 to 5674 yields -0.9 angstrom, 17.3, 17.1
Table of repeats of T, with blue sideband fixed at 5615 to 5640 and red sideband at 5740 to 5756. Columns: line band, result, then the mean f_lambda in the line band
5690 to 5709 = 0.2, 17.1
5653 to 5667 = -0.3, 17.6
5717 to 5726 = 0.1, 17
